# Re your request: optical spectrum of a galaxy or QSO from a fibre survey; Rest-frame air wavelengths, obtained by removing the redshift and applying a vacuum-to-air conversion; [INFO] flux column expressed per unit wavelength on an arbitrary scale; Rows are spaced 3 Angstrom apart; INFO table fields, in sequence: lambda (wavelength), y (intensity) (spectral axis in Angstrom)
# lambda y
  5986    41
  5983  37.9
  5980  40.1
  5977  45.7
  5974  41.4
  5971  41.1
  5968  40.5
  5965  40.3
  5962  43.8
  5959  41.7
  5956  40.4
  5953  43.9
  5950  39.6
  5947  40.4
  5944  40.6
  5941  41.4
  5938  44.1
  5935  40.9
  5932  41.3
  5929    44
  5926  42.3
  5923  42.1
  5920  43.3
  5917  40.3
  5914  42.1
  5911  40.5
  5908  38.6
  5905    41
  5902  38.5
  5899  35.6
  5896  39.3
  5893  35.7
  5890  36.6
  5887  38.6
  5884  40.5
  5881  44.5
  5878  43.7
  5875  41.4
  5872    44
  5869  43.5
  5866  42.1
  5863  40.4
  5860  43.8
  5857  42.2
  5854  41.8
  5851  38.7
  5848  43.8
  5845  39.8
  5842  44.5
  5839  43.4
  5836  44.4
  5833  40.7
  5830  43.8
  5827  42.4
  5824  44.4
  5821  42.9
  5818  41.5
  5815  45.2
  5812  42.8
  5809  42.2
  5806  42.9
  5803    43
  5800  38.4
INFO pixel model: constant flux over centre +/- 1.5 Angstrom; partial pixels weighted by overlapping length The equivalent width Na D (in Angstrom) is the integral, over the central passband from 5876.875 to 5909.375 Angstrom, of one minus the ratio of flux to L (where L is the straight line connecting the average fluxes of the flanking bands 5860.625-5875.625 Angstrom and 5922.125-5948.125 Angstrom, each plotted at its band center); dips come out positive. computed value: 2.27 Angstrom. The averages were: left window 42.4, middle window 39.3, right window 41.9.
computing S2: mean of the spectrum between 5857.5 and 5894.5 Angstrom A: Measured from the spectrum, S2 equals 41.3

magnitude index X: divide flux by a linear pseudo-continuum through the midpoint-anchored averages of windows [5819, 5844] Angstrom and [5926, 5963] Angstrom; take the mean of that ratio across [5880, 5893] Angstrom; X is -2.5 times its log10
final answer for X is 0.08 mag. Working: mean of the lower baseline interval 43.2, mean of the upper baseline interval 41.8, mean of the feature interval 39.4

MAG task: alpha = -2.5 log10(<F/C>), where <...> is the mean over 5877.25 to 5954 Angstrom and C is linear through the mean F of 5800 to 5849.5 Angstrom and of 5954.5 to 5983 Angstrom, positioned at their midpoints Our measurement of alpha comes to 0.03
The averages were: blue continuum 42.8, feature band 40.7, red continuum 41.5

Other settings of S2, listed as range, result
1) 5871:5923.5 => 40.3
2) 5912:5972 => 41.7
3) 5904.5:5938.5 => 41.7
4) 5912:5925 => 41.9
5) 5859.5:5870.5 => 42.3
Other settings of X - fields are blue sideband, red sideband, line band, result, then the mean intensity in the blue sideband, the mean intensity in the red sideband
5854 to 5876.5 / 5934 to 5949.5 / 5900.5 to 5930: 0.01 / 42.4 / 41.4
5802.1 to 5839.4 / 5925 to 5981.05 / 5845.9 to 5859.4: 0.03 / 43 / 41.8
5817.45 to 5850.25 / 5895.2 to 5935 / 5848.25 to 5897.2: 0.02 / 42.8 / 40.7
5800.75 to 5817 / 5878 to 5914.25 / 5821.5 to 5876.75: -0.03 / 42.9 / 39.4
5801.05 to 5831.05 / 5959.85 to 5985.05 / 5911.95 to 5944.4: -0.01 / 43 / 41.4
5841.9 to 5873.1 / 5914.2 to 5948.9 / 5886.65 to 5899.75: 0.13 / 42.1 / 41.9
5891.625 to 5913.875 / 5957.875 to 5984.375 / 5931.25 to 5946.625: -0.04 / 38.7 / 41.4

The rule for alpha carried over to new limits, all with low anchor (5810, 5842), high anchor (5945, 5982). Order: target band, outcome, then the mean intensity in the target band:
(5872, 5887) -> 0.007 mag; 42.3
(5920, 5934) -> -0.013 mag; 42.5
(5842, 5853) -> 0.042 mag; 41.3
